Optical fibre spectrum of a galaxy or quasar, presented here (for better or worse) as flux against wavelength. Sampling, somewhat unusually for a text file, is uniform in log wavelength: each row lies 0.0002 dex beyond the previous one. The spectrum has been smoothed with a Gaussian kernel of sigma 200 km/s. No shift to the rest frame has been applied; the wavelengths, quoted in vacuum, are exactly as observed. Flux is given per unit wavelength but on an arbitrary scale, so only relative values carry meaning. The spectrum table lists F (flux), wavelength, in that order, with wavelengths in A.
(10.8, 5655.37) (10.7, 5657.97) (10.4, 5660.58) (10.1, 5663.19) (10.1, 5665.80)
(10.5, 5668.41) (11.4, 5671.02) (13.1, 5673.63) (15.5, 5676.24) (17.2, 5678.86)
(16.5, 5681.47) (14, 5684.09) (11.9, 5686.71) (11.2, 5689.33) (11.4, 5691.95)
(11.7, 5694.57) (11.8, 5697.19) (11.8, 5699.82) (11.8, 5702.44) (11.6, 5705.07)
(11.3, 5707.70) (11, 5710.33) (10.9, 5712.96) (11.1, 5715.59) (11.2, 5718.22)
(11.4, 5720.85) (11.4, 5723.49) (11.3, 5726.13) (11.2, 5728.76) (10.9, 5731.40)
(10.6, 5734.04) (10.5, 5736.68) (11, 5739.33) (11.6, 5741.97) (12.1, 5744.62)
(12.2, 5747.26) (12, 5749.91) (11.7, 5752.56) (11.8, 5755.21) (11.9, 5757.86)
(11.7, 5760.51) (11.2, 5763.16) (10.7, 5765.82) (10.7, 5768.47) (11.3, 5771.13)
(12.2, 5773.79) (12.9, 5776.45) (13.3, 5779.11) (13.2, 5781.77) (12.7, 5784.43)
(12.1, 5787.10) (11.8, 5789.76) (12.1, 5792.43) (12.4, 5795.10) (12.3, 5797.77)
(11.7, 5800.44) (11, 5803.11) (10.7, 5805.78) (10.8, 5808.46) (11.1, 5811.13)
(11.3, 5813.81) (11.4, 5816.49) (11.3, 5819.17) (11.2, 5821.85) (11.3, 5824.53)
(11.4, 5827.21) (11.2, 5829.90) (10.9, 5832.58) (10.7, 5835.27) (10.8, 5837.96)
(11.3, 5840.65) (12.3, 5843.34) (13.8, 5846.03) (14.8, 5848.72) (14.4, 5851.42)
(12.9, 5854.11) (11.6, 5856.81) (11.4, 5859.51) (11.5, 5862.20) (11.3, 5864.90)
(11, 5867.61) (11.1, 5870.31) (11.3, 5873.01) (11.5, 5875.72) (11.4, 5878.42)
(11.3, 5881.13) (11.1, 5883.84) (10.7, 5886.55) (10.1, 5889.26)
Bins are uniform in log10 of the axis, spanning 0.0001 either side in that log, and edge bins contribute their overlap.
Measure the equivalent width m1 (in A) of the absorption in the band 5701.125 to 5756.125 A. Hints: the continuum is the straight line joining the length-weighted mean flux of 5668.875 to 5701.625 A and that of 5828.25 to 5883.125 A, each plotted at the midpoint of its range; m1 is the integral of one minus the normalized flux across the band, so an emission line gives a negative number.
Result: 5.9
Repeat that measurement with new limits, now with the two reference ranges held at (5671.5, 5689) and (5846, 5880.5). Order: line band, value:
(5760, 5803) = 3.57 A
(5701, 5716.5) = 2.99 A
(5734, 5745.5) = 2.04 A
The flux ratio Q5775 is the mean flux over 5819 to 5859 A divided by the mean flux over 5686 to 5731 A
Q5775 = 1.1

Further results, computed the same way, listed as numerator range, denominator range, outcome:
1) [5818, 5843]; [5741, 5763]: 0.94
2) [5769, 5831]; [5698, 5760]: 1.03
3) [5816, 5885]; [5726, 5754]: 1.03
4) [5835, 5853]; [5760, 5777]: 1.11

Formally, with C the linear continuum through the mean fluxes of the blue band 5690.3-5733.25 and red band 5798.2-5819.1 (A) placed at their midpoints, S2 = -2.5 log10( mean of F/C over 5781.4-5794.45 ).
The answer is -0.10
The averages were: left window 11.4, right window 11.2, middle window 12.3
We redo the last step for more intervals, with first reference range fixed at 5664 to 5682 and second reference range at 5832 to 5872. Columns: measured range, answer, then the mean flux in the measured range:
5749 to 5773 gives 0.11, 11.5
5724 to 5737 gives 0.17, 11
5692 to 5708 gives 0.12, 11.7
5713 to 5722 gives 0.16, 11.2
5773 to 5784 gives -0.03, 12.9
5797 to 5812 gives 0.10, 11.2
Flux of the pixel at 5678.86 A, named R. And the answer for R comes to 17.2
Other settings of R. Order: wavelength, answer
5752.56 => 11.7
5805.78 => 10.7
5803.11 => 11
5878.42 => 11.4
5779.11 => 13.3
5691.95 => 11.4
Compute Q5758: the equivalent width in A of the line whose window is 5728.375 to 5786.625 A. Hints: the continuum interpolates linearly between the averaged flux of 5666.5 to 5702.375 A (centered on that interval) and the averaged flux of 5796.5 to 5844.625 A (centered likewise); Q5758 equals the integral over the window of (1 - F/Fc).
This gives 1.28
